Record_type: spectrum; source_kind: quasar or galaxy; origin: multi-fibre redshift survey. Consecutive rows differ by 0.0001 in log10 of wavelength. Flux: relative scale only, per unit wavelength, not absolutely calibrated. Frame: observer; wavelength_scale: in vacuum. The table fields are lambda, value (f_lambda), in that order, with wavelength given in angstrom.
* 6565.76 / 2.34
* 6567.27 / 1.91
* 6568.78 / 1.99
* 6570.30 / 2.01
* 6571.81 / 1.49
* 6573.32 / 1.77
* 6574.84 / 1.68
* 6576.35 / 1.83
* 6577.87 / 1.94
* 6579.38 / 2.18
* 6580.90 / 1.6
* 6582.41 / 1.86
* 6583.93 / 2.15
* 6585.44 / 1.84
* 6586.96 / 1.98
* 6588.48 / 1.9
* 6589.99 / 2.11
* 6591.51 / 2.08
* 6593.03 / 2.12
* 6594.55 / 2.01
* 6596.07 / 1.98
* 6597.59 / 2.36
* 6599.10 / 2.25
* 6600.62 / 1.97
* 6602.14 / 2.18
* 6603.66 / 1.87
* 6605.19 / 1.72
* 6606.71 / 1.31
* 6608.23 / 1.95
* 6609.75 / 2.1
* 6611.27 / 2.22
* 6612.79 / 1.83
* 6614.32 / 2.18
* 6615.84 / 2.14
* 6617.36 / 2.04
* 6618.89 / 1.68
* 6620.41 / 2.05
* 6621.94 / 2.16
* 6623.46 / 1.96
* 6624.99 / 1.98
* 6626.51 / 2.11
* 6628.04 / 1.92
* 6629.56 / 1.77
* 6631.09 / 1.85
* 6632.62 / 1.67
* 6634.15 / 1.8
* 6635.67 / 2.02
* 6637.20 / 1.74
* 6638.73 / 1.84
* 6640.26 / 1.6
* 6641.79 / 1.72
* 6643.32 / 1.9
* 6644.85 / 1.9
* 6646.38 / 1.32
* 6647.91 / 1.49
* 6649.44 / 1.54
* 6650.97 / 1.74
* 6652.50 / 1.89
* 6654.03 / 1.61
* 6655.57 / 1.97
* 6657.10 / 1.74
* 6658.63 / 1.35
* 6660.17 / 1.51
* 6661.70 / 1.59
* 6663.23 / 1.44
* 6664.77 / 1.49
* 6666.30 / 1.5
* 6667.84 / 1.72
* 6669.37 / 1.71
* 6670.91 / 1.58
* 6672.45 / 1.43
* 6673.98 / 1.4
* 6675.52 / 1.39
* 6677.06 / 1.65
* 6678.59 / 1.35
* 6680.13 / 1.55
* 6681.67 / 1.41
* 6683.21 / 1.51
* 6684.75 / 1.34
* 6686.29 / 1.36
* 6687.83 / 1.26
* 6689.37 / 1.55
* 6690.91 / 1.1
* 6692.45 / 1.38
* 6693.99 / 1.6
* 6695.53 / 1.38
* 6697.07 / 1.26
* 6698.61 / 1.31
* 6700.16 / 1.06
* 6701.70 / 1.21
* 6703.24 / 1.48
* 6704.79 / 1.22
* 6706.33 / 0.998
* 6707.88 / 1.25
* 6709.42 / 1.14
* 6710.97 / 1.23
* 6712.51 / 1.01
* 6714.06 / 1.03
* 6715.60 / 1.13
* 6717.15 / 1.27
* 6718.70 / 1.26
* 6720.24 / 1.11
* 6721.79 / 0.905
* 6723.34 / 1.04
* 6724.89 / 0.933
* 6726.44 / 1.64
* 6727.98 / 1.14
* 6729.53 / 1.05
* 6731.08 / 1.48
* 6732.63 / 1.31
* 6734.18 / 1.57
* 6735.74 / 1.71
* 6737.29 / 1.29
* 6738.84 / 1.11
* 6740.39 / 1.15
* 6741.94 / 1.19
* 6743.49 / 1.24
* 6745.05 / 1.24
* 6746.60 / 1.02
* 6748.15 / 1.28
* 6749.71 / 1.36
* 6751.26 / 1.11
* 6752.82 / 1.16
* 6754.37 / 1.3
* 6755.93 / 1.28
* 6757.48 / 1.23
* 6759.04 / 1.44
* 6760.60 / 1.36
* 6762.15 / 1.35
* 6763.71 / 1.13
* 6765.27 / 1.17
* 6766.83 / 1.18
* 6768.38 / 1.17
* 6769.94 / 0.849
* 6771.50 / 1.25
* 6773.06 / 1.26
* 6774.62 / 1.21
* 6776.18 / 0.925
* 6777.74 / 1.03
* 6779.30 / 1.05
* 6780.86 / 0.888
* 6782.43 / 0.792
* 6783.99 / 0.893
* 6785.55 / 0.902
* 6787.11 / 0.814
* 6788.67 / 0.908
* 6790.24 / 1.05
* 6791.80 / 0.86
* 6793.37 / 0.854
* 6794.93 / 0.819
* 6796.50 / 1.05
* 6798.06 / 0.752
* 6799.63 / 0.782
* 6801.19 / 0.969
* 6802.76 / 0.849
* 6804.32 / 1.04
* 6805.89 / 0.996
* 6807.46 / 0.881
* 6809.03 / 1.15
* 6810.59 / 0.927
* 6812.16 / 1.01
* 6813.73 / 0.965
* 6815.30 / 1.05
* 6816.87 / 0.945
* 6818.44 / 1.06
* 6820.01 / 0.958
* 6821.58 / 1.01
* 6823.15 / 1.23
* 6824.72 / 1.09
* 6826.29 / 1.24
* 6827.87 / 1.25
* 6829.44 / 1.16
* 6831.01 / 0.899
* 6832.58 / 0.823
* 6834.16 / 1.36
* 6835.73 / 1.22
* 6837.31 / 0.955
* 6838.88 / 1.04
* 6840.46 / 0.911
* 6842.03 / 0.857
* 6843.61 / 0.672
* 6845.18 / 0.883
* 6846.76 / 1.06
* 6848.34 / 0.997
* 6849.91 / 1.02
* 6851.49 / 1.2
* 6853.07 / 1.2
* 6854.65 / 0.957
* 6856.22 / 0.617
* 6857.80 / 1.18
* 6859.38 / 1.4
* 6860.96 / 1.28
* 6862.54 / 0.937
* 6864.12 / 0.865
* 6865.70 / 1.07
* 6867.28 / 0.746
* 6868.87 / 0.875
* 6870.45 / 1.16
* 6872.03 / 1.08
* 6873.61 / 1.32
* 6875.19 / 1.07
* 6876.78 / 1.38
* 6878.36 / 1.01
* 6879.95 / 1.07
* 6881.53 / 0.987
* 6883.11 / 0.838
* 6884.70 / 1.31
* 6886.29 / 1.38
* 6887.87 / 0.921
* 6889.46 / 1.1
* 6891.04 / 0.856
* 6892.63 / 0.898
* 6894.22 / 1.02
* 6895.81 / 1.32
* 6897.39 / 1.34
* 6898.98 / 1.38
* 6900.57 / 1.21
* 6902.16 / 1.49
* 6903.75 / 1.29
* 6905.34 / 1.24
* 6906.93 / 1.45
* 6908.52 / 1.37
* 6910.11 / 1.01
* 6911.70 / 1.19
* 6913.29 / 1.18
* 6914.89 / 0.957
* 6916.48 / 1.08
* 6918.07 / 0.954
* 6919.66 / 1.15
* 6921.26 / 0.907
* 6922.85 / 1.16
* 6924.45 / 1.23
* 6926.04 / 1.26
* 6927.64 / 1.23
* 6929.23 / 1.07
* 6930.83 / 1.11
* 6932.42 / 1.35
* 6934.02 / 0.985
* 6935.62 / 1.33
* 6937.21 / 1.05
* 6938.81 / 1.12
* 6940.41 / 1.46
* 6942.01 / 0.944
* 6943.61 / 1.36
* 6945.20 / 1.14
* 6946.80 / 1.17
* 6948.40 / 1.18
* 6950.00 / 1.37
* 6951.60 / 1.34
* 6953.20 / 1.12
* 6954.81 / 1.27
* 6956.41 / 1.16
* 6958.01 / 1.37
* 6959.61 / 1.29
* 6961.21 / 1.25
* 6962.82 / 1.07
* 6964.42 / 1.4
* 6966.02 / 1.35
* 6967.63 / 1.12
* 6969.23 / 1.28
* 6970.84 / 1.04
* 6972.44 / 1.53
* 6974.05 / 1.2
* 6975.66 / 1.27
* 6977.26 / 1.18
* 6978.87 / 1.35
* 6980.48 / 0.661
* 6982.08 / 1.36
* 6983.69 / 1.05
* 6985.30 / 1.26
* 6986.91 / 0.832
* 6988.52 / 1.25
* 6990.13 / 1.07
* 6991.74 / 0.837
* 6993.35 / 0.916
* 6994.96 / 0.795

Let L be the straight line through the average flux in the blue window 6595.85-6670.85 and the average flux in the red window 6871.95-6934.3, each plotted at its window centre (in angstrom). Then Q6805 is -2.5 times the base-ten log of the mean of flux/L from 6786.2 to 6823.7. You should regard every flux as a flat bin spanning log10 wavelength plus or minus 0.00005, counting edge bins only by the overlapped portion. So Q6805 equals 0.41 mag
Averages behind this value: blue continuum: 1.82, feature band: 0.954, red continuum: 1.16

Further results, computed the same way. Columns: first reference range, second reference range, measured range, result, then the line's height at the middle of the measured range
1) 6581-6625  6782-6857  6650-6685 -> 0.09 mag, 1.69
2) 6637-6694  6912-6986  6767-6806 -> 0.41 mag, 1.4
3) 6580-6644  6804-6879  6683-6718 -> 0.26 mag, 1.59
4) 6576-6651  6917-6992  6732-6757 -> 0.27 mag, 1.63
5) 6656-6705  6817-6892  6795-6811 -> 0.24 mag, 1.17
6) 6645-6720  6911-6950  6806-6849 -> 0.23 mag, 1.26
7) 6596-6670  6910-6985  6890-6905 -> 0.07 mag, 1.29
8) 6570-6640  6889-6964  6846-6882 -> 0.24 mag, 1.33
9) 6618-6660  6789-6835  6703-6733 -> 0.21 mag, 1.43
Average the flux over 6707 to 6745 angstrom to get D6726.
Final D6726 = 1.22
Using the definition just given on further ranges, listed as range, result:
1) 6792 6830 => 0.999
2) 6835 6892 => 1.04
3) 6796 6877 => 1.02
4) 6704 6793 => 1.15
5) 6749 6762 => 1.28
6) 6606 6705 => 1.65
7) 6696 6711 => 1.22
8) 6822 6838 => 1.12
